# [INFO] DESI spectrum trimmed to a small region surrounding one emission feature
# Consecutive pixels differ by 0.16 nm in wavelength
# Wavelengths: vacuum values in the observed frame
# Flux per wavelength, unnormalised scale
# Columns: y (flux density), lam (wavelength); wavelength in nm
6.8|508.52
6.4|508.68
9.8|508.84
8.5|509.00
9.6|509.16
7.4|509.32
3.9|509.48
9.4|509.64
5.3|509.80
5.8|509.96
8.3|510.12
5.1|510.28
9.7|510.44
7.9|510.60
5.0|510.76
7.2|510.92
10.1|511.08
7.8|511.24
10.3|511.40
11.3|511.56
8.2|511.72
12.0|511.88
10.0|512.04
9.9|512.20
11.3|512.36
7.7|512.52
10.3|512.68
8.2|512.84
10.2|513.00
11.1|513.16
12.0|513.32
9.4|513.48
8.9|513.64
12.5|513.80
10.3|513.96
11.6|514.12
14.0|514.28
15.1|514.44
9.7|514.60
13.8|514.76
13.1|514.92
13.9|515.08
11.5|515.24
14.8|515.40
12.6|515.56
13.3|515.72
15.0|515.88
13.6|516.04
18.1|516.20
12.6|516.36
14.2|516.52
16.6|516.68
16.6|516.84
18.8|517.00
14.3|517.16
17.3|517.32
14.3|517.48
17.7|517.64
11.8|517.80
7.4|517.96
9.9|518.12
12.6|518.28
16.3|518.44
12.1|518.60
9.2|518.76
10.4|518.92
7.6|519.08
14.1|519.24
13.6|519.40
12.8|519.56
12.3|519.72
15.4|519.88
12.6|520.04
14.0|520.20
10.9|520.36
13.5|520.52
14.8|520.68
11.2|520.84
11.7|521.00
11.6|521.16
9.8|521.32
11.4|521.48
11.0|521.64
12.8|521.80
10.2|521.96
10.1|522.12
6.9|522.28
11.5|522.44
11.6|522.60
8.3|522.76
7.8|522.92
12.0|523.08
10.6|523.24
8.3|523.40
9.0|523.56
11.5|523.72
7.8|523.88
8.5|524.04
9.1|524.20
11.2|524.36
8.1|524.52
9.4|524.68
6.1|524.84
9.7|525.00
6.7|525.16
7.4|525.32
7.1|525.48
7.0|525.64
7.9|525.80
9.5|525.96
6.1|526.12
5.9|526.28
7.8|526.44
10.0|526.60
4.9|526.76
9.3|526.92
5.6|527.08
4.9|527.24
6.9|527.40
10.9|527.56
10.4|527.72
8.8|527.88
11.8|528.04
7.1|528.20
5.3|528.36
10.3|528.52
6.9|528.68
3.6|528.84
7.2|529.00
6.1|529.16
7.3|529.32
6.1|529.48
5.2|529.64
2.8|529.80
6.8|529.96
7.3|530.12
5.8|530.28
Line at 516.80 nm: C IV 1549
